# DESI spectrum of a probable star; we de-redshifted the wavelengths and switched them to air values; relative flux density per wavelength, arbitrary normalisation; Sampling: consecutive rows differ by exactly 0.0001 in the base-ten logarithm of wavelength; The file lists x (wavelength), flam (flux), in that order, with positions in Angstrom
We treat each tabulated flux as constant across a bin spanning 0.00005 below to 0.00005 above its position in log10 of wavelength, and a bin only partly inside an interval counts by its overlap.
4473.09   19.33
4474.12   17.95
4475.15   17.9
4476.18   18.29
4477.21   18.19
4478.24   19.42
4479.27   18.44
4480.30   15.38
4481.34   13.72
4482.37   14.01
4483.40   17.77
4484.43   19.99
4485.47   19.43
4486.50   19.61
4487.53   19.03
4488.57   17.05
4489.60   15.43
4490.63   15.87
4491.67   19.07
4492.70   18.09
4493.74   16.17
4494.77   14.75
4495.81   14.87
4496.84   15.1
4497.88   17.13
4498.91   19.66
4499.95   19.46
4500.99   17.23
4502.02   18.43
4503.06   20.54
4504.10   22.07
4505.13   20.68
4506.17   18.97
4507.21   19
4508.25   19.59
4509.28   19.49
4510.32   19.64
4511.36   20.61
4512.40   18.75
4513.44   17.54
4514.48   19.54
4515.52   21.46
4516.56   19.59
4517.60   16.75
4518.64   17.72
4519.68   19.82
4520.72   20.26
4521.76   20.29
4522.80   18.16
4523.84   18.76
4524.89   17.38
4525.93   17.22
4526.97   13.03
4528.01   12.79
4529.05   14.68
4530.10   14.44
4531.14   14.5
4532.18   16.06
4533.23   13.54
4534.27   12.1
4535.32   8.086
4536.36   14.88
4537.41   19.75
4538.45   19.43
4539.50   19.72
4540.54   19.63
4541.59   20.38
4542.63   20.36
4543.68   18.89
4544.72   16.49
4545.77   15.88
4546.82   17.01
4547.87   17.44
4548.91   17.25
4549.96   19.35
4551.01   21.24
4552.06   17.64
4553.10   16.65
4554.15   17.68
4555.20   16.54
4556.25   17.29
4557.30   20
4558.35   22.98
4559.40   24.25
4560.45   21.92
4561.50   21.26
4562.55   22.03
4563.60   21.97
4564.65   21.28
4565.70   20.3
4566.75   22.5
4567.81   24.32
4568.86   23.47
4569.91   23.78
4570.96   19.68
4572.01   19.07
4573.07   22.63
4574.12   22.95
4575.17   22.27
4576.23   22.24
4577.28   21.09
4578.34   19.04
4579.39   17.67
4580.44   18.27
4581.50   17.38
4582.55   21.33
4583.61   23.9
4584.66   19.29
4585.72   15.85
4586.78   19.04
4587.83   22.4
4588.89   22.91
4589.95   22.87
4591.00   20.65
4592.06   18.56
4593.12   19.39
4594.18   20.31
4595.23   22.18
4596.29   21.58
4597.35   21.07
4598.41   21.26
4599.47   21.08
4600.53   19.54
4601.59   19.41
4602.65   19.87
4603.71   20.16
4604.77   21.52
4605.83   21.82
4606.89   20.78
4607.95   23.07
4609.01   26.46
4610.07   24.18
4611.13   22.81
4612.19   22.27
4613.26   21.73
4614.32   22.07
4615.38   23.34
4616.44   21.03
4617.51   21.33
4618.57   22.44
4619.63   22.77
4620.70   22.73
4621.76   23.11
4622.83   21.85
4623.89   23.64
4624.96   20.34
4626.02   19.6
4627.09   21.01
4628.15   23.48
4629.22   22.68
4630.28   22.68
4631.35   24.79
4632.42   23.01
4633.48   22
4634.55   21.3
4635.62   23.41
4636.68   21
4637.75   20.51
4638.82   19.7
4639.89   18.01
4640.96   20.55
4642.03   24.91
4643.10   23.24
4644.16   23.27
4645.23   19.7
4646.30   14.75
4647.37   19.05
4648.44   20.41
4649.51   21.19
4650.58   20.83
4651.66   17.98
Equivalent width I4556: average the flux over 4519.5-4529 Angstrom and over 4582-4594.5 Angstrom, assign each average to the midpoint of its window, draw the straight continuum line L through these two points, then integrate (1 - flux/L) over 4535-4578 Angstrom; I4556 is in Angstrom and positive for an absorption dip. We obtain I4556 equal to -2.0 Angstrom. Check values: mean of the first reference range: 17.3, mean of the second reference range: 20.5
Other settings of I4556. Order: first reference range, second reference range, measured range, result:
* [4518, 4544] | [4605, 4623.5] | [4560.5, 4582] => -1.74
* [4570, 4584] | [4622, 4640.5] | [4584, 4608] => 0.48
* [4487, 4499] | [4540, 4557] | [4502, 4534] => -1.29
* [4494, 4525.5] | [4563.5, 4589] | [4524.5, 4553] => 4.47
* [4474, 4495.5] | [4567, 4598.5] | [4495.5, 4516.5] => -1.05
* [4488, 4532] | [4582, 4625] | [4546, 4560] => 0.53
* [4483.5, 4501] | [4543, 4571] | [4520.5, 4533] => 1.67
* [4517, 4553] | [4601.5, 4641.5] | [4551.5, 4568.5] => -1.89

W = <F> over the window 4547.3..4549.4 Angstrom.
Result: 17.4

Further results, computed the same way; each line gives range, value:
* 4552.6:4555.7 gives 16.9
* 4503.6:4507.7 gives 20.2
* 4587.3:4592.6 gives 21.5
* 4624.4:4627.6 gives 20.3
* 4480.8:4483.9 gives 15.1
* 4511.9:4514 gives 18.2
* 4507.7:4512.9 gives 19.6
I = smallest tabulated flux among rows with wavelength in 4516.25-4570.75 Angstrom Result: 8.086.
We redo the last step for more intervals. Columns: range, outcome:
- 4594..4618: 19.41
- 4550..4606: 15.85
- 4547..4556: 16.54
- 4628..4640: 18.01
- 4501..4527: 13.03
